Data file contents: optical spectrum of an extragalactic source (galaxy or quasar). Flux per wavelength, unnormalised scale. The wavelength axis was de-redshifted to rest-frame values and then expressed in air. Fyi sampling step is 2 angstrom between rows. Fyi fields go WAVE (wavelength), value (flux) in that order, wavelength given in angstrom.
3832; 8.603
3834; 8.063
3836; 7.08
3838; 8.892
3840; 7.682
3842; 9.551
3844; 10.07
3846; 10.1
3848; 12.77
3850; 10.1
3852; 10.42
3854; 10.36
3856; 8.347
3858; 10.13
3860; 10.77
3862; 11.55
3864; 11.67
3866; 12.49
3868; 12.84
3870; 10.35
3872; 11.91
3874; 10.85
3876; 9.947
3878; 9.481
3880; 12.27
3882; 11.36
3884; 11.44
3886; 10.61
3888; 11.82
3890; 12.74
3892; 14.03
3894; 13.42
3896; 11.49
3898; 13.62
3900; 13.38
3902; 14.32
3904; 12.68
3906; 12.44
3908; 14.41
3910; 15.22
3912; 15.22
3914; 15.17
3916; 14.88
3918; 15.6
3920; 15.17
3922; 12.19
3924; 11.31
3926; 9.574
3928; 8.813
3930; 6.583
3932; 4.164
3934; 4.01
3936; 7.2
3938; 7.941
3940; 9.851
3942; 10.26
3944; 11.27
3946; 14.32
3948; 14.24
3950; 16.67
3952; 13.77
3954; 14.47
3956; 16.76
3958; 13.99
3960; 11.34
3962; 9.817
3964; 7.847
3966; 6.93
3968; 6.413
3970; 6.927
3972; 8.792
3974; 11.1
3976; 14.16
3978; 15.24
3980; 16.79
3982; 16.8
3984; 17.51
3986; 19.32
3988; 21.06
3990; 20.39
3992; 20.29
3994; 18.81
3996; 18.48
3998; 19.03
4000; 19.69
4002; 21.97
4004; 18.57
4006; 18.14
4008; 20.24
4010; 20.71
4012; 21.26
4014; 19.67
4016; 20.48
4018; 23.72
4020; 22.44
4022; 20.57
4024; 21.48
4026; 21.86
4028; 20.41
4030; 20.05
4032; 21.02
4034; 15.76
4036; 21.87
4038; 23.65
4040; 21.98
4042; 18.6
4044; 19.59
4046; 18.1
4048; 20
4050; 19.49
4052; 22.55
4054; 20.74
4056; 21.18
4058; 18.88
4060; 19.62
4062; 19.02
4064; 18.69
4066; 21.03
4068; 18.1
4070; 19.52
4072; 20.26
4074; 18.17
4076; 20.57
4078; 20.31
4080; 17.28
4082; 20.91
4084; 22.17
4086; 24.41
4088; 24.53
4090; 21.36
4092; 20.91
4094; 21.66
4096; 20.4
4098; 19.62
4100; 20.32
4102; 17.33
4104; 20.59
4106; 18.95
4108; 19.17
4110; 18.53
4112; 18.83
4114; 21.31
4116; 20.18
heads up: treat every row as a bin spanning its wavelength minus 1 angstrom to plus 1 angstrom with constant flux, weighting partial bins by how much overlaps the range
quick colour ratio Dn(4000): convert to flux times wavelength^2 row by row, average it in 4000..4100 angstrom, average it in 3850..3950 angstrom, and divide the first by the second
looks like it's 1.91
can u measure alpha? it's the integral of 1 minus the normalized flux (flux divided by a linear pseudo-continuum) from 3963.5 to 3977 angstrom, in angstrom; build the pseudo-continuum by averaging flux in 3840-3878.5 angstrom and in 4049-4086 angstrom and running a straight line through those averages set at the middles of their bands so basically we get 5.8 angstrom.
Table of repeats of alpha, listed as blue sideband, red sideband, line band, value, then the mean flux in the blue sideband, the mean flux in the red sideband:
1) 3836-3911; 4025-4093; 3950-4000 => 5.7 angstrom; 11.4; 20.4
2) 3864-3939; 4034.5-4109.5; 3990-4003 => -2.6 angstrom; 11.6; 20.3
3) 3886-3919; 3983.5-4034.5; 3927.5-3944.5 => 8.8 angstrom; 13.7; 20.2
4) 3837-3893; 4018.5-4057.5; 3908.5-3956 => 9.1 angstrom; 10.9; 20.6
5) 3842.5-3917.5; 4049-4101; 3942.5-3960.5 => 1.3 angstrom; 12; 20.5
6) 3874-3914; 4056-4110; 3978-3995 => -2.4 angstrom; 12.6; 20.1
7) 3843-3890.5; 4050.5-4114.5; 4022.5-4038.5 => -2.4 angstrom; 11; 20.2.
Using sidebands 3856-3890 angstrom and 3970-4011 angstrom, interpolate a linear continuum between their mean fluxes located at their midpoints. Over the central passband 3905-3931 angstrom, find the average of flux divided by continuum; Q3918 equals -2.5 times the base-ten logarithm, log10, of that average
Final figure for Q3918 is 0.06 mag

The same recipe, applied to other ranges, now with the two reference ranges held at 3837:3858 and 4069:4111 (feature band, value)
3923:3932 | 0.48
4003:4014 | -0.18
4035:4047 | -0.14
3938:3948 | 0.23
